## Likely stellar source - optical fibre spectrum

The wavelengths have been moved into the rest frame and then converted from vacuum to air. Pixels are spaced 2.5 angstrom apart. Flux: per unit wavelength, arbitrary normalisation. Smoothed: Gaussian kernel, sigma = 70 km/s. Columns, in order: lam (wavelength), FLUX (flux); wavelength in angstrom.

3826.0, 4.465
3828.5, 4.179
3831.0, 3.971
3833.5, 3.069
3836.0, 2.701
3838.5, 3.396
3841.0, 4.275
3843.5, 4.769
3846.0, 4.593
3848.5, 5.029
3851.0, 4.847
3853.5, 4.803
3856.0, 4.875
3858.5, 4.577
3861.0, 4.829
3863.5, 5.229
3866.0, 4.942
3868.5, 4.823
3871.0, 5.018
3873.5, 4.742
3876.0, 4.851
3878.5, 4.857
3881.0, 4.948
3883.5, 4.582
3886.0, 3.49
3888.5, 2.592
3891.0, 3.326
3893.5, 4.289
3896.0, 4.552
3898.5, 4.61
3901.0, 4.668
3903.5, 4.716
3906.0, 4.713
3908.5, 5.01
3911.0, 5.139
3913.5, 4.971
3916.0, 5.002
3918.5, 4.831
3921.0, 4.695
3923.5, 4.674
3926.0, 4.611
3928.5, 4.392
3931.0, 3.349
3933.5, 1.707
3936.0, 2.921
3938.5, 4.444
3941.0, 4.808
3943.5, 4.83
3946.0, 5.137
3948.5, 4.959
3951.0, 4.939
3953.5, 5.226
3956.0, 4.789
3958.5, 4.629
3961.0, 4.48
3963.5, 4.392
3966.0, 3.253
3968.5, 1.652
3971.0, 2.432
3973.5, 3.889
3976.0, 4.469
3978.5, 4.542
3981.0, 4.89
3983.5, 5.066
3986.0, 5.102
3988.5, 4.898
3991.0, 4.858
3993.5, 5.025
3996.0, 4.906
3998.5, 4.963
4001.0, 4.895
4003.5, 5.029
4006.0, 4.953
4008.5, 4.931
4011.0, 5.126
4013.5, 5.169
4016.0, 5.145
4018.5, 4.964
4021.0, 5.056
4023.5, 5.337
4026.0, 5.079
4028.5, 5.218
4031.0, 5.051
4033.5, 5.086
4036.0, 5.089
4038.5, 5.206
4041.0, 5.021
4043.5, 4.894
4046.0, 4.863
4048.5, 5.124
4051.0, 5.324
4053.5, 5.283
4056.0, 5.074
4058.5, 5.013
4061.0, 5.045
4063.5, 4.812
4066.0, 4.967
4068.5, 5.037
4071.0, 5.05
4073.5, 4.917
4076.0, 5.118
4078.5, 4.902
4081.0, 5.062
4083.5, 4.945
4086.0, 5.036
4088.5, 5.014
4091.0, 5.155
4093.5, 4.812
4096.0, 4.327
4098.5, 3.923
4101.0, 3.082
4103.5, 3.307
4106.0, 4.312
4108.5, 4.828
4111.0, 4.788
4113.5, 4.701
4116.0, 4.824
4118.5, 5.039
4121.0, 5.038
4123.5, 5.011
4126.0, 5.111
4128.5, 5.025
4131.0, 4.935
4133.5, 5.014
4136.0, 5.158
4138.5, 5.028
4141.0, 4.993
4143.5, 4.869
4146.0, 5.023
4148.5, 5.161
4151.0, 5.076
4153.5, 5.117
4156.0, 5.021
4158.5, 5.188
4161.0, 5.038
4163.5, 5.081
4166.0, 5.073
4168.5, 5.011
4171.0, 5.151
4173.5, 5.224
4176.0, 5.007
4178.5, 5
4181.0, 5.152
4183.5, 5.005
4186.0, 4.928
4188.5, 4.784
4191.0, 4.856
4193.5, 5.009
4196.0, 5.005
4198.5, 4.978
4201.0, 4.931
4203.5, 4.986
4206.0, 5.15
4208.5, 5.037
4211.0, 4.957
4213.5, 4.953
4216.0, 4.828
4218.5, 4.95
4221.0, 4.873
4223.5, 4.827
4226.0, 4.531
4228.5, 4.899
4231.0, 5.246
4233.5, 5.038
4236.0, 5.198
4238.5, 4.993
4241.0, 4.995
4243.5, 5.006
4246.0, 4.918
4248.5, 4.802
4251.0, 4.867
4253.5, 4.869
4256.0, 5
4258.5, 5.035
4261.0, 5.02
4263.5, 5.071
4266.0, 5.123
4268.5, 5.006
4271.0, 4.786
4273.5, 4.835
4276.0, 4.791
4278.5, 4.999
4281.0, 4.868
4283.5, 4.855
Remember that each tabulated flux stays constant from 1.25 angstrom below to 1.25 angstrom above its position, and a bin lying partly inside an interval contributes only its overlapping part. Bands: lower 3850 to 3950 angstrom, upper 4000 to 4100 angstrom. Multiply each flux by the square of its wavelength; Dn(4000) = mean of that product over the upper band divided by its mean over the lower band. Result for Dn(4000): 1.2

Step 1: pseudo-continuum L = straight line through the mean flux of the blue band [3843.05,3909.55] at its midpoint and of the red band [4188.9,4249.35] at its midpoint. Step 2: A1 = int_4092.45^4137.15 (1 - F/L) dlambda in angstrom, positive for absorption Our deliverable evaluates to 2.09 angstrom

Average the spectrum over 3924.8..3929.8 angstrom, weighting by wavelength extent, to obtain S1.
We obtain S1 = 4.49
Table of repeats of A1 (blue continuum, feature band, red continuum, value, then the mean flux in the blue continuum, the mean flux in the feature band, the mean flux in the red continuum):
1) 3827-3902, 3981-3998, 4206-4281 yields -1.5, 4.38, 4.97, 4.95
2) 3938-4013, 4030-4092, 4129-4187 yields -3.0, 4.59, 5.04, 5.05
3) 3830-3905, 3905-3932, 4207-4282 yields -1.3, 4.4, 4.68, 4.94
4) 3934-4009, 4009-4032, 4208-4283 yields -2.8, 4.48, 5.12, 4.94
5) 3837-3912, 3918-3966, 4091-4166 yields 2.6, 4.56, 4.37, 4.8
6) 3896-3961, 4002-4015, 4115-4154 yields -0.8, 4.55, 5.04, 5.03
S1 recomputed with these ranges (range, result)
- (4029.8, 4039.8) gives 5.11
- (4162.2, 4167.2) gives 5.08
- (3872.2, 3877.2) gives 4.8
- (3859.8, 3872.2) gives 4.97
